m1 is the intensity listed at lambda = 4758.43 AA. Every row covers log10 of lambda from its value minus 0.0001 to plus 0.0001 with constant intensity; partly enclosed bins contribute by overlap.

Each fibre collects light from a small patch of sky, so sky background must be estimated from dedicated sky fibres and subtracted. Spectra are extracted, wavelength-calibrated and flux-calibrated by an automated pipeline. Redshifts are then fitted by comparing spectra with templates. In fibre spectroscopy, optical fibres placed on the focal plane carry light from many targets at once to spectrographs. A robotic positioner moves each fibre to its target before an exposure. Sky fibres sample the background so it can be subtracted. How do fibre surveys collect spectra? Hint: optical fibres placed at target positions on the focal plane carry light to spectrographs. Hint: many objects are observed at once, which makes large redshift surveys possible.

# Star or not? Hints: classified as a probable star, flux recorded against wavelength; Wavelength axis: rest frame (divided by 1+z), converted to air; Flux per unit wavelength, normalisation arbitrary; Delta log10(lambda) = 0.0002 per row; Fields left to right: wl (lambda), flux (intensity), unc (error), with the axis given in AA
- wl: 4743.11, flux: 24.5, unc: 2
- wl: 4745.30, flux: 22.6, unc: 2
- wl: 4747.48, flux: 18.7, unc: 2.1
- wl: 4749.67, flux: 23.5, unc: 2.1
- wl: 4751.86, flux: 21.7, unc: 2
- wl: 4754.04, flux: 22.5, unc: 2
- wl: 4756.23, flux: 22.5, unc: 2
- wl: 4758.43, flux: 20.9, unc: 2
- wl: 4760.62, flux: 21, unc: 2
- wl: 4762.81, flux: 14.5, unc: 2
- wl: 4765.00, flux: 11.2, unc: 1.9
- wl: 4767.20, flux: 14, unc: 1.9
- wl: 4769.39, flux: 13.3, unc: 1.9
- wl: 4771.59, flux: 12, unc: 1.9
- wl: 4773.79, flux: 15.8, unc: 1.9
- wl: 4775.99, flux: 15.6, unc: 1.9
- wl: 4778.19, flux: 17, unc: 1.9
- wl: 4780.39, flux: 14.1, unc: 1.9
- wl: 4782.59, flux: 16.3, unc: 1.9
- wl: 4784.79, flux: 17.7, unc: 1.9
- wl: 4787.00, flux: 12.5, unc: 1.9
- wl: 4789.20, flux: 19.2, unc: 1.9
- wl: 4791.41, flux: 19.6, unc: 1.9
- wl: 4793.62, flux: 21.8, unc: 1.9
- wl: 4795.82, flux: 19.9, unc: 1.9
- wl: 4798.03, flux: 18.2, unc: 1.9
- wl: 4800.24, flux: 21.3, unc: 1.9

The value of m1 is 20.9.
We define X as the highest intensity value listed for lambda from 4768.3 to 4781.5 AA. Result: 17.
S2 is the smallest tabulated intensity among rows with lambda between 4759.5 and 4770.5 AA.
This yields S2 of 11.2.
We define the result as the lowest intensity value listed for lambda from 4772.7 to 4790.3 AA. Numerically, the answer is 12.5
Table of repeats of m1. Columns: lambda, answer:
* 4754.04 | 22.5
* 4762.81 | 14.5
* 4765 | 11.2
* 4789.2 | 19.2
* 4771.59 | 12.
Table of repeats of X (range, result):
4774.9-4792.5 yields 19.6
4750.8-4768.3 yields 22.5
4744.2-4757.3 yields 23.5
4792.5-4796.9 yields 21.8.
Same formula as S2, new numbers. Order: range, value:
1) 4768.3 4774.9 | 12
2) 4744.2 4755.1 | 18.7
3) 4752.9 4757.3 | 22.5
